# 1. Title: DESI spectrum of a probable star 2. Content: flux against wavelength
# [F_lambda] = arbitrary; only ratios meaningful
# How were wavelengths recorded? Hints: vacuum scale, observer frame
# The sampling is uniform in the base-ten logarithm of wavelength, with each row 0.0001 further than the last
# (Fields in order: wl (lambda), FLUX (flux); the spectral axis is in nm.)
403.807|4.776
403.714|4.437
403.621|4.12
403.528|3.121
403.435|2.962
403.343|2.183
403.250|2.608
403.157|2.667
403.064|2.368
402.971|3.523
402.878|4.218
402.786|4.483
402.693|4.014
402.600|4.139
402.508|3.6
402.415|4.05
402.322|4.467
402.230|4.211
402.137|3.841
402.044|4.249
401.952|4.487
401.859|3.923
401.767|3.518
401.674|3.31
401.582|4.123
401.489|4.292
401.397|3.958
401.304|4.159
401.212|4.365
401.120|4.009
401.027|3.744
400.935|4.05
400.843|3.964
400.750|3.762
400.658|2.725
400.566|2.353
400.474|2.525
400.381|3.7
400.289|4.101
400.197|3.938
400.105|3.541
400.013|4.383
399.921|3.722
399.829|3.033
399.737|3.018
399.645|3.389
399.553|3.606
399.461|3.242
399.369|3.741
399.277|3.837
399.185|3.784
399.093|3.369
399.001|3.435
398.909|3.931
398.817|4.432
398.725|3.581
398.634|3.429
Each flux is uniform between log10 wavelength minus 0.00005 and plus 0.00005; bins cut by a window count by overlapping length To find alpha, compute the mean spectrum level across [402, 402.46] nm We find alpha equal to 4.16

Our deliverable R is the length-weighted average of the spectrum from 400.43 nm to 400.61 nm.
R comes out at 2.44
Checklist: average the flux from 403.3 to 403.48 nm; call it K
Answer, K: 2.59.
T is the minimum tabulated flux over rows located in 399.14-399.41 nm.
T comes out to 3.741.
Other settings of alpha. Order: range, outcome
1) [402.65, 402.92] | 4.25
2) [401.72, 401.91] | 3.73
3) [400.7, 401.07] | 3.87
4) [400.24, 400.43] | 3.88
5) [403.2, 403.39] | 2.41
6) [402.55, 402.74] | 4.07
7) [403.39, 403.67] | 3.41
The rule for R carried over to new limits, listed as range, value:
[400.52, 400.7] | 2.54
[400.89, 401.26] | 4.05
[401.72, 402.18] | 4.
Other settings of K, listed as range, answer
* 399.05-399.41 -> 3.68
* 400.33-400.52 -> 3.13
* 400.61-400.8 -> 3.24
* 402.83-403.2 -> 3.21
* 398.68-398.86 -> 4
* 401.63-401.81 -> 3.4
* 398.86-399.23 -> 3.63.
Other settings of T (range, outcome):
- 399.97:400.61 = 2.353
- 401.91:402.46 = 3.841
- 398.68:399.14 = 3.369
